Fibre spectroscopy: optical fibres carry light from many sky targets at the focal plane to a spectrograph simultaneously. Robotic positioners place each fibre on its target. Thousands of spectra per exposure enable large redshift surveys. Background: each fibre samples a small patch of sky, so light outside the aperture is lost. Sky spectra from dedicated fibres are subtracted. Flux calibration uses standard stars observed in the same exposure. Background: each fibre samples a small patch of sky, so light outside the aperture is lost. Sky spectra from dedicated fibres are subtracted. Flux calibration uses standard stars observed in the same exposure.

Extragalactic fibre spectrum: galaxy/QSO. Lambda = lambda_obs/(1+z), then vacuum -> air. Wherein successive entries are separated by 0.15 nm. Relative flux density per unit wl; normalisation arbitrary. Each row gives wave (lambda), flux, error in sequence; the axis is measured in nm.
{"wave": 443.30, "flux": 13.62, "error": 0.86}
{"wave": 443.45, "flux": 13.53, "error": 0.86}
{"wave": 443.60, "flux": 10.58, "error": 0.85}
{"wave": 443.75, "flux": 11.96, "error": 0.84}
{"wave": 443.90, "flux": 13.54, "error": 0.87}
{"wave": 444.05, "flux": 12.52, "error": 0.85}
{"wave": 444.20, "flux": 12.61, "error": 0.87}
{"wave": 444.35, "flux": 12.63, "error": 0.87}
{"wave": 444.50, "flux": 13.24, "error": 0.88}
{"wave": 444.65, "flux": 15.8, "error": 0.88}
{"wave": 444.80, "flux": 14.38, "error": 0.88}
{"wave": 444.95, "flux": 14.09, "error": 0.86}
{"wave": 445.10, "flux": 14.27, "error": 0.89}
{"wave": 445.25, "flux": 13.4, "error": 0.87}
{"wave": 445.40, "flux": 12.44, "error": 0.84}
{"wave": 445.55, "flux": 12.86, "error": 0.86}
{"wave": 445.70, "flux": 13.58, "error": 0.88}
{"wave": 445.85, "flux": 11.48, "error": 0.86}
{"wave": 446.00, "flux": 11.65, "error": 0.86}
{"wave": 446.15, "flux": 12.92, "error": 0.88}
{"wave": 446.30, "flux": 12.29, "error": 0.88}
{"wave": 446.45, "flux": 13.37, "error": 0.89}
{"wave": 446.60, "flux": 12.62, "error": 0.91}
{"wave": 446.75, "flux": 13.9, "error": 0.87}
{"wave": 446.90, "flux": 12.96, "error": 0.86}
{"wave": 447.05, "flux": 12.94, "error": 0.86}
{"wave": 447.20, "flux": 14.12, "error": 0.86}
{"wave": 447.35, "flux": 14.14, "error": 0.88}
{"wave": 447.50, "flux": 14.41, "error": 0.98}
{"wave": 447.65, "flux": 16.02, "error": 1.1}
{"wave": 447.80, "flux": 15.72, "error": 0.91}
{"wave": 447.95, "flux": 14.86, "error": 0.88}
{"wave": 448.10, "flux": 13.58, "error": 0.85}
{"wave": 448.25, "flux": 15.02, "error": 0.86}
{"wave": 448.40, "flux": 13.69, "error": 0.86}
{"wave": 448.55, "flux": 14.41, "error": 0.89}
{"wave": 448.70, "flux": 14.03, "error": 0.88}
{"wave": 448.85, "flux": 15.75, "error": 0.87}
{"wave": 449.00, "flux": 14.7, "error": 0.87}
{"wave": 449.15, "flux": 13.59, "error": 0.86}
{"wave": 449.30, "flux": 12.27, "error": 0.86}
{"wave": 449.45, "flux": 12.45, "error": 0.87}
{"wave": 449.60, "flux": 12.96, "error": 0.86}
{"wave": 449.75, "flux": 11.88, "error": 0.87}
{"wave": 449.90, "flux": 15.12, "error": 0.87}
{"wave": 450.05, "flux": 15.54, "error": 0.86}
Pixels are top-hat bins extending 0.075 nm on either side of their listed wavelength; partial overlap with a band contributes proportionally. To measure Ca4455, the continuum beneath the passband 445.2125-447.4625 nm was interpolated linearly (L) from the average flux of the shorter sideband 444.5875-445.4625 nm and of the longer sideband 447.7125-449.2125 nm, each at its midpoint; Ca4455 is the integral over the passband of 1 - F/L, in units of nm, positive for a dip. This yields 0.20 nm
